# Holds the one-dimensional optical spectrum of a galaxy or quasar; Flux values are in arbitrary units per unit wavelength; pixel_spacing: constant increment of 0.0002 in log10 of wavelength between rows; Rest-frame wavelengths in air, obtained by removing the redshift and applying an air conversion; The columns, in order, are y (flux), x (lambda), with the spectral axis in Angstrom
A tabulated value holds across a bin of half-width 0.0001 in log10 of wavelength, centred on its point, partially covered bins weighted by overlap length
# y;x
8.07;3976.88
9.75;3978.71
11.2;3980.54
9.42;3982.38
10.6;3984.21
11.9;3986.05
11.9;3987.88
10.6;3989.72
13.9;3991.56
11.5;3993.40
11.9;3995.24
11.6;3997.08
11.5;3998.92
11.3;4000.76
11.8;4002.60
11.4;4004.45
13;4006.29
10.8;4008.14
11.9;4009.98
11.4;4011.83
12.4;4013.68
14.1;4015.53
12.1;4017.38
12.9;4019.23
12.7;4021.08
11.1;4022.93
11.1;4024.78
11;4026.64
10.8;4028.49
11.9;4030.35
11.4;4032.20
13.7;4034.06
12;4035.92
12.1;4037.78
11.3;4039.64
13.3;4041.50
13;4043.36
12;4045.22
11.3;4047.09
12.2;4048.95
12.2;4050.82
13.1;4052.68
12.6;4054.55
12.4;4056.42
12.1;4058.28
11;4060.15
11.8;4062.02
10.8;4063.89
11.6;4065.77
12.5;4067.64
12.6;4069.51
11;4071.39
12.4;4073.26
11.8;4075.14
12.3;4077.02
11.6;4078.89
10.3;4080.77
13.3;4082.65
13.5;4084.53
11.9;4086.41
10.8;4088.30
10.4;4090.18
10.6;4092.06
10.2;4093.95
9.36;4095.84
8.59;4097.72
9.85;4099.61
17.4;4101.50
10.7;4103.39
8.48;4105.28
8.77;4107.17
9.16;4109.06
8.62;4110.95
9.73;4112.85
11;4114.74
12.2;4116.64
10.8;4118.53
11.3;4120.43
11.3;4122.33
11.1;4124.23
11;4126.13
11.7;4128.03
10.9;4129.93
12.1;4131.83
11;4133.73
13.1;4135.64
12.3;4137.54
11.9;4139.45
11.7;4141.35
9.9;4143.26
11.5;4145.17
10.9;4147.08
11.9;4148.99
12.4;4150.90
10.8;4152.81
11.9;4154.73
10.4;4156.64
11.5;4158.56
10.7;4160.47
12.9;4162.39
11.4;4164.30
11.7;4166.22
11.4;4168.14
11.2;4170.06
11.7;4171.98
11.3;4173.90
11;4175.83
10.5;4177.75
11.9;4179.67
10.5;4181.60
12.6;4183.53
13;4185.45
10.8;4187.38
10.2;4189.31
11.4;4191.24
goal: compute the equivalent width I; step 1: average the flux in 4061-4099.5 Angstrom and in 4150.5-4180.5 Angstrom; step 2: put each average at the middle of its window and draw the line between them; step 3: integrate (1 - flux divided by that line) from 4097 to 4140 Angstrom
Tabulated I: 1.3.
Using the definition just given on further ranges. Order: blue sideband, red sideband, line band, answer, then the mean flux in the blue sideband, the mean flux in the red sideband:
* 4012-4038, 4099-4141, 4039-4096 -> -0.79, 12.1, 11.1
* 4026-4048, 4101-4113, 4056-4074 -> -0.84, 12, 10.2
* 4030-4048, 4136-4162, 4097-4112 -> 1.96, 12.2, 11.4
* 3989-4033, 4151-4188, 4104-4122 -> 2.38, 11.8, 11.5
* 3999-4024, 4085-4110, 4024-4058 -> -1.66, 12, 10.5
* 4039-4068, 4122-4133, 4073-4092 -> 0.07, 12.1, 11.4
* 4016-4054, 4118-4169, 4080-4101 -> 1.48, 12.1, 11.5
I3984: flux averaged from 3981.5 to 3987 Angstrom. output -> 10.7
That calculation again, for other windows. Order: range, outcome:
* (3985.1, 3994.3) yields 11.9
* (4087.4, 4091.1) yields 10.6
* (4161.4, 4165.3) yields 12.1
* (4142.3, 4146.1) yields 10.7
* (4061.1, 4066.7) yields 11.4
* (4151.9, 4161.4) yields 11.1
